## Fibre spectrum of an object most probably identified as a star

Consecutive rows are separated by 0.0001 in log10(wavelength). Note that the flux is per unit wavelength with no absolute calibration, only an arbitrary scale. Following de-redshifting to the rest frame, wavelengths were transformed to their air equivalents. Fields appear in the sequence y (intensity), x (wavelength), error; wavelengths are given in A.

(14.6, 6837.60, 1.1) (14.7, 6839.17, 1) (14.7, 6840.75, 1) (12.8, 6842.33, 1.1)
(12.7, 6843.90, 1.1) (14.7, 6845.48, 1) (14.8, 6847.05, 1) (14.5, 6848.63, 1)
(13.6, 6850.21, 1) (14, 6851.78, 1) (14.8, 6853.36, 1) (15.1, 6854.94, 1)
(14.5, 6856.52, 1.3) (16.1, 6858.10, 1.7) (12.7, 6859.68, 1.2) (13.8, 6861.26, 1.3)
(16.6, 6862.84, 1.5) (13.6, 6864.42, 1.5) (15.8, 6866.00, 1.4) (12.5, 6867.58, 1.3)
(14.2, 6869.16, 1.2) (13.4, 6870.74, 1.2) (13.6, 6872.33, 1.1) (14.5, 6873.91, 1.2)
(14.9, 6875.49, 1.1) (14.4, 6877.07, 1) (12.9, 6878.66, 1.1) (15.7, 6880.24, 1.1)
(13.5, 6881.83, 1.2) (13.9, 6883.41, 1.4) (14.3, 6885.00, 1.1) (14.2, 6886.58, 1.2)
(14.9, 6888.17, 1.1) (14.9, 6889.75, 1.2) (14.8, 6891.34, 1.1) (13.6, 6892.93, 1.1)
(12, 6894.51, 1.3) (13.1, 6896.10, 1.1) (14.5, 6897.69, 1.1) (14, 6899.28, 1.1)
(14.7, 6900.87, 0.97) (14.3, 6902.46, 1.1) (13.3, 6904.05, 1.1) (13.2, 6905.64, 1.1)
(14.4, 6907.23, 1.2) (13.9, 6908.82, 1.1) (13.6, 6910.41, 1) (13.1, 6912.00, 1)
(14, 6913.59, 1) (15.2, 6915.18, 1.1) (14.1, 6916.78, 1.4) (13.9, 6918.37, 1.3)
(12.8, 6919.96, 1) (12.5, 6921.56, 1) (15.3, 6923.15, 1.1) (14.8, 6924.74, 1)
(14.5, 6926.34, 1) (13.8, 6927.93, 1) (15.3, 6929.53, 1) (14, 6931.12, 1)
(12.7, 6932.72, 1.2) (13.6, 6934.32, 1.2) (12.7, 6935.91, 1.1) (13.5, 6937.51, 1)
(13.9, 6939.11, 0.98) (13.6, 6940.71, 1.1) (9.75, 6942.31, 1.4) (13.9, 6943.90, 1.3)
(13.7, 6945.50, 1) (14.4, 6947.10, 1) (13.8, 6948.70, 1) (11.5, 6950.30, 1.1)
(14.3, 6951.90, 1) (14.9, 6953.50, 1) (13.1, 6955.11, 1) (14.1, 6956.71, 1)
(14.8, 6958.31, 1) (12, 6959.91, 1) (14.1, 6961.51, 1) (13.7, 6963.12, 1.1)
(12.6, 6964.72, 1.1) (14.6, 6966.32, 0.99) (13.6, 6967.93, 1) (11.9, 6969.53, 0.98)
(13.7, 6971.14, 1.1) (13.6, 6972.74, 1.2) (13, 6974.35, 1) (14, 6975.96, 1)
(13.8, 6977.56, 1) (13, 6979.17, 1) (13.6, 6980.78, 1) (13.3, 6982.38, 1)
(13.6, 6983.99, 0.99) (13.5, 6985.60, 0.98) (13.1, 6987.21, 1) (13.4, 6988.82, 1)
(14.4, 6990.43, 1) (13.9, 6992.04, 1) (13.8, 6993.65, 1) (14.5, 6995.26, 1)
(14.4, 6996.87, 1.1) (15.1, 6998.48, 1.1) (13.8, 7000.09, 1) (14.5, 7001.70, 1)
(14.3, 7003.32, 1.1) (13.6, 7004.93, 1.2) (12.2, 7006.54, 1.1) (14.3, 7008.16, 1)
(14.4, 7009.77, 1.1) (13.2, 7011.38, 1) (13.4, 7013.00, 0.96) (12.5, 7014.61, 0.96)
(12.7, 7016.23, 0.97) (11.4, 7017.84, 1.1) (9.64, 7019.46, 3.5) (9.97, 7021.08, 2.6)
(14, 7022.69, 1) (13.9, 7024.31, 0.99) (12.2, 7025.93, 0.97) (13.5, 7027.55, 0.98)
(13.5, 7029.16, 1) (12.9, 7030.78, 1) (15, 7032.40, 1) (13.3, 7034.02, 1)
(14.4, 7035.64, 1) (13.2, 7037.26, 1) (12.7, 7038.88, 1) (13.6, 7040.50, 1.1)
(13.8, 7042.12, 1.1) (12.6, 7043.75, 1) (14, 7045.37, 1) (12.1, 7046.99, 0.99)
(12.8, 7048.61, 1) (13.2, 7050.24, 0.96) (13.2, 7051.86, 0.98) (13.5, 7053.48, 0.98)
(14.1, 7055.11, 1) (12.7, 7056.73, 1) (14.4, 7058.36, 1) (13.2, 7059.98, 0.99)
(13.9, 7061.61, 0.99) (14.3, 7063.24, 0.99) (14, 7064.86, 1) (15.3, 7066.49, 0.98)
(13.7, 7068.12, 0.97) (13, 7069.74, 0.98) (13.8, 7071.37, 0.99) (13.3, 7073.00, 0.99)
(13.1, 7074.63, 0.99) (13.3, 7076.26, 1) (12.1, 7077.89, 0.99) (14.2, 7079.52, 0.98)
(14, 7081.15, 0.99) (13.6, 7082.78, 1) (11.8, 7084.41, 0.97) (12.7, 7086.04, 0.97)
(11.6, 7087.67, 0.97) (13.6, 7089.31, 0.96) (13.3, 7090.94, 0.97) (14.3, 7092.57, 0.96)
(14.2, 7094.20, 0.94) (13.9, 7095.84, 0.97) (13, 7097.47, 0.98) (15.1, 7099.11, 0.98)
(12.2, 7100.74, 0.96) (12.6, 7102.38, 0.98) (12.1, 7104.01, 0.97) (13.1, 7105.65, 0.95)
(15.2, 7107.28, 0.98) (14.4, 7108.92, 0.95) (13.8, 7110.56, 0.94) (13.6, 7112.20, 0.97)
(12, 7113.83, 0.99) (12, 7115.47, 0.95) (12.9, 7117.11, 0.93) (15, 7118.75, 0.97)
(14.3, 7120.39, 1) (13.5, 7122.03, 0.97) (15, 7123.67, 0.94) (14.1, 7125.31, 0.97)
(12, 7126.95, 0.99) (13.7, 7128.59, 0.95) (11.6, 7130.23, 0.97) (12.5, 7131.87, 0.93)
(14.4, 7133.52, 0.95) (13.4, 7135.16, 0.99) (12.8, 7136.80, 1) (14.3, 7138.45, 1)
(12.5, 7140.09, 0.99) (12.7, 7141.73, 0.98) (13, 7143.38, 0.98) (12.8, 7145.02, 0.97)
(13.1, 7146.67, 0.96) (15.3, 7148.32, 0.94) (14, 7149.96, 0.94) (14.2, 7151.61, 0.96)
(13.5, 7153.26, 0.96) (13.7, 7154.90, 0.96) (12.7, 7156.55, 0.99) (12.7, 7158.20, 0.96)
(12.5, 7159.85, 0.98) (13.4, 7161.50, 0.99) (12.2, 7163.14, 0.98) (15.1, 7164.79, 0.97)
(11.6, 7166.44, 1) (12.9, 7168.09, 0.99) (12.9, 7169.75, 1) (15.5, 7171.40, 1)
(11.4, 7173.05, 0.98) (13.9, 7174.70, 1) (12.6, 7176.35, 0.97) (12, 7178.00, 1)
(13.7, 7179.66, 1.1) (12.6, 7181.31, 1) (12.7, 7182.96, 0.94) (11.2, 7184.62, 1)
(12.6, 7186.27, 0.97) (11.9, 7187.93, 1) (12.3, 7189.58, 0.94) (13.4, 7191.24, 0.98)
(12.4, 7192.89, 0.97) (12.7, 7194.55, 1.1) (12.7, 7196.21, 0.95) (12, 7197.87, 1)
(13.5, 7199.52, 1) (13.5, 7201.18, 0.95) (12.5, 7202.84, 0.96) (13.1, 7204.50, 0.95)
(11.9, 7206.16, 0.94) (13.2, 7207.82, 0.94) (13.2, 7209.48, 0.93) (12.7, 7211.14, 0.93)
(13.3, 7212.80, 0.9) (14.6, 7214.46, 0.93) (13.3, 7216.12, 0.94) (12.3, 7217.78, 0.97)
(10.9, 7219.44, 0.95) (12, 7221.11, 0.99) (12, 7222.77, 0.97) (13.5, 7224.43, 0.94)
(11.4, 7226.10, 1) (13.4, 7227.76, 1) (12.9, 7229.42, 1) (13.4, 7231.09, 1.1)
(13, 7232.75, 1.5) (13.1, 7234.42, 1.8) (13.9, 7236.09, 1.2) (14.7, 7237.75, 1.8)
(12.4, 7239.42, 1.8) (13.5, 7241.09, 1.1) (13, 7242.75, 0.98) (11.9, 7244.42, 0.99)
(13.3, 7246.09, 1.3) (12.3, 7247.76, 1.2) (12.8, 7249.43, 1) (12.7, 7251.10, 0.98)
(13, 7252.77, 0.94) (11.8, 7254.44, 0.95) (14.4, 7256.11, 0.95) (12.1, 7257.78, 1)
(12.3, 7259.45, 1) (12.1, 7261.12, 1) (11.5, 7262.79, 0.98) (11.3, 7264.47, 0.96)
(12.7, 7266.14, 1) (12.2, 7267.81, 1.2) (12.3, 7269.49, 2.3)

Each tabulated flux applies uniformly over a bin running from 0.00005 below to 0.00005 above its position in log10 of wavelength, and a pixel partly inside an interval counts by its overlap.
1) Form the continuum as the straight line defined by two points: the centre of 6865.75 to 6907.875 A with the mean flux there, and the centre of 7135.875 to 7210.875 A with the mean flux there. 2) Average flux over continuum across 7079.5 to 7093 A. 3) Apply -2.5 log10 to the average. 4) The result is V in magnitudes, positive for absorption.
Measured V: 0.01 mag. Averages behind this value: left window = 14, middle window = 13.1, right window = 13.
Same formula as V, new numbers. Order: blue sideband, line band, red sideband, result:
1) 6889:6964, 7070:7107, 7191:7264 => 0.00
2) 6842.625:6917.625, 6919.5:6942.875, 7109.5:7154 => 0.03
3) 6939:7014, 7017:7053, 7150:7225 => 0.04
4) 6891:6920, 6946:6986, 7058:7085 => 0.02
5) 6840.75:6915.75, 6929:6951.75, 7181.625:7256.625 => 0.05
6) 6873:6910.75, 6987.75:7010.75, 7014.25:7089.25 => -0.04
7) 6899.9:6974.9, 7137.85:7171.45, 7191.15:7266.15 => -0.03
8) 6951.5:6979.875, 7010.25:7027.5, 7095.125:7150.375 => 0.10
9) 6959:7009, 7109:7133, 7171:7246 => -0.02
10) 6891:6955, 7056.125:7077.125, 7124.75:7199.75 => -0.03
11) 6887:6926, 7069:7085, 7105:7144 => 0.02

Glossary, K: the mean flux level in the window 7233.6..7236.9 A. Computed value 13.5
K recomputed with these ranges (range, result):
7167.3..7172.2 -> 13.7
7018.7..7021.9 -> 9.84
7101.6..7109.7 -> 13.5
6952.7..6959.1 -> 14.2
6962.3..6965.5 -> 13.1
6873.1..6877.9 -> 14.6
